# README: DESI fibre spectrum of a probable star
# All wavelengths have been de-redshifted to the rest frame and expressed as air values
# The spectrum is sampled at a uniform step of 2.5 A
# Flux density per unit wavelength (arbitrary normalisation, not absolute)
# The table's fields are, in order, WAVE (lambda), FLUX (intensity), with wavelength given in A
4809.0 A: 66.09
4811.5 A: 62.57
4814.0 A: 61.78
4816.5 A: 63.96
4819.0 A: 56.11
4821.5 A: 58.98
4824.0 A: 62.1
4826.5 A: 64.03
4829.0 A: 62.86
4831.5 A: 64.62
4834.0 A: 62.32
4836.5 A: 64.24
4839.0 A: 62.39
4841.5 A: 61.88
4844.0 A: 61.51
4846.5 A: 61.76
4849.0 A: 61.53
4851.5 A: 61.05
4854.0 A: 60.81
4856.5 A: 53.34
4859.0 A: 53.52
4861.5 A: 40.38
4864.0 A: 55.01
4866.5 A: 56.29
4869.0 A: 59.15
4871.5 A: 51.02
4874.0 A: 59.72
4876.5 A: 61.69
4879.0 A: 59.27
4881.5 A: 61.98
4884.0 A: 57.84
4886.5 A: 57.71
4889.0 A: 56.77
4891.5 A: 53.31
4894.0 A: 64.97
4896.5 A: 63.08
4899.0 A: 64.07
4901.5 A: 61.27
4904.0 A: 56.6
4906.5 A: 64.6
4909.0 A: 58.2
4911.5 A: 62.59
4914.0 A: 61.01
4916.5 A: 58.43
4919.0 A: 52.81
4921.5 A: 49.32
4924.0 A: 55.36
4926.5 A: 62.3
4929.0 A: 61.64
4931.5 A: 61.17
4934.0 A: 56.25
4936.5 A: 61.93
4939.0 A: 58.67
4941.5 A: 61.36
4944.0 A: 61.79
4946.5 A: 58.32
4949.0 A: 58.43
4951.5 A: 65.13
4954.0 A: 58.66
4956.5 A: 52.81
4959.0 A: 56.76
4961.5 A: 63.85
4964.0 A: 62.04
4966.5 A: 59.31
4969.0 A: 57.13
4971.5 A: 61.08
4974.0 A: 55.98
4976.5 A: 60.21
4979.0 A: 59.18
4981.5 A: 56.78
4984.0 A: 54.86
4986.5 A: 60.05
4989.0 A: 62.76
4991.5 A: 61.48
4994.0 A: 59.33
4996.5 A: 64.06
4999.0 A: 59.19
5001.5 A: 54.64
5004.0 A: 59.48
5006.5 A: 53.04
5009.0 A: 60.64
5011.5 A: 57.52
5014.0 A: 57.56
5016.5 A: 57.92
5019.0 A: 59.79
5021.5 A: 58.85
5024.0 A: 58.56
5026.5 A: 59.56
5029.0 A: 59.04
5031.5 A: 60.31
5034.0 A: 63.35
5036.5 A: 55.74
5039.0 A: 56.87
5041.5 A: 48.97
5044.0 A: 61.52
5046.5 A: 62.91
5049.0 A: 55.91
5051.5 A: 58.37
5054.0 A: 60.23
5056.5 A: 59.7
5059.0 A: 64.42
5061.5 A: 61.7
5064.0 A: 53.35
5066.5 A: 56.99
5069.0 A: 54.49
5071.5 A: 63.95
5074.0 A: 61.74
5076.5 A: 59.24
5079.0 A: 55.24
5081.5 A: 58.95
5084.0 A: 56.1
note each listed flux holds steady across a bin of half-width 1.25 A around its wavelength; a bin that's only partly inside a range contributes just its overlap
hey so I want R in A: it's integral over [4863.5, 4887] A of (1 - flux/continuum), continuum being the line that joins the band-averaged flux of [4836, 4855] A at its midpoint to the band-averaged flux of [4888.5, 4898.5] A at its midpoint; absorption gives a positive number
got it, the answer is 1.03 A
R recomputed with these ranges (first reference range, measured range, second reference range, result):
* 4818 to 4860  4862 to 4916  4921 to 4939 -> 0.5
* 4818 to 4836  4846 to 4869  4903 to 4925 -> 1.7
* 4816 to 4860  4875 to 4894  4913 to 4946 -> 0.3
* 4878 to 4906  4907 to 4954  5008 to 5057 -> 0.2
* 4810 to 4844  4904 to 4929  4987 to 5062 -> 1.0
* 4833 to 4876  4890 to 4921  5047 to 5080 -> -0.8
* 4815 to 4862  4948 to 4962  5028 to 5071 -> 0.1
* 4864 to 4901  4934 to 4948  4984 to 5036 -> -0.2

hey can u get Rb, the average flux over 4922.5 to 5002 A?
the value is 59.5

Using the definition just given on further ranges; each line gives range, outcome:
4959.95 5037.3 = 59.1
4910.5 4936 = 58.2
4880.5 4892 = 57.7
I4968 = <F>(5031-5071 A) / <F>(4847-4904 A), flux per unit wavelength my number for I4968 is 1.0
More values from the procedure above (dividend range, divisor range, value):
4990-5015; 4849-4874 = 1.07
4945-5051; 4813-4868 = 0.99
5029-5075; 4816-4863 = 0.99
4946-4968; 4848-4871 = 1.07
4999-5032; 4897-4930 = 0.98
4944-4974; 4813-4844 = 0.96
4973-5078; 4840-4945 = 1.00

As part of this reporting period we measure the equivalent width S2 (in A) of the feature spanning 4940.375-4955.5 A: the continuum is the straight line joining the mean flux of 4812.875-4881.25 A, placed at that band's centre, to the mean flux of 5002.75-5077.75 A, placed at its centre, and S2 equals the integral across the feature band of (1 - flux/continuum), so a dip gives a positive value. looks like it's -0.4 A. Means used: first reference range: 59.3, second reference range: 58.7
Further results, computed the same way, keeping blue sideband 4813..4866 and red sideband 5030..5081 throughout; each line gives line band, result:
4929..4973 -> -0.4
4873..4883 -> -0.2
